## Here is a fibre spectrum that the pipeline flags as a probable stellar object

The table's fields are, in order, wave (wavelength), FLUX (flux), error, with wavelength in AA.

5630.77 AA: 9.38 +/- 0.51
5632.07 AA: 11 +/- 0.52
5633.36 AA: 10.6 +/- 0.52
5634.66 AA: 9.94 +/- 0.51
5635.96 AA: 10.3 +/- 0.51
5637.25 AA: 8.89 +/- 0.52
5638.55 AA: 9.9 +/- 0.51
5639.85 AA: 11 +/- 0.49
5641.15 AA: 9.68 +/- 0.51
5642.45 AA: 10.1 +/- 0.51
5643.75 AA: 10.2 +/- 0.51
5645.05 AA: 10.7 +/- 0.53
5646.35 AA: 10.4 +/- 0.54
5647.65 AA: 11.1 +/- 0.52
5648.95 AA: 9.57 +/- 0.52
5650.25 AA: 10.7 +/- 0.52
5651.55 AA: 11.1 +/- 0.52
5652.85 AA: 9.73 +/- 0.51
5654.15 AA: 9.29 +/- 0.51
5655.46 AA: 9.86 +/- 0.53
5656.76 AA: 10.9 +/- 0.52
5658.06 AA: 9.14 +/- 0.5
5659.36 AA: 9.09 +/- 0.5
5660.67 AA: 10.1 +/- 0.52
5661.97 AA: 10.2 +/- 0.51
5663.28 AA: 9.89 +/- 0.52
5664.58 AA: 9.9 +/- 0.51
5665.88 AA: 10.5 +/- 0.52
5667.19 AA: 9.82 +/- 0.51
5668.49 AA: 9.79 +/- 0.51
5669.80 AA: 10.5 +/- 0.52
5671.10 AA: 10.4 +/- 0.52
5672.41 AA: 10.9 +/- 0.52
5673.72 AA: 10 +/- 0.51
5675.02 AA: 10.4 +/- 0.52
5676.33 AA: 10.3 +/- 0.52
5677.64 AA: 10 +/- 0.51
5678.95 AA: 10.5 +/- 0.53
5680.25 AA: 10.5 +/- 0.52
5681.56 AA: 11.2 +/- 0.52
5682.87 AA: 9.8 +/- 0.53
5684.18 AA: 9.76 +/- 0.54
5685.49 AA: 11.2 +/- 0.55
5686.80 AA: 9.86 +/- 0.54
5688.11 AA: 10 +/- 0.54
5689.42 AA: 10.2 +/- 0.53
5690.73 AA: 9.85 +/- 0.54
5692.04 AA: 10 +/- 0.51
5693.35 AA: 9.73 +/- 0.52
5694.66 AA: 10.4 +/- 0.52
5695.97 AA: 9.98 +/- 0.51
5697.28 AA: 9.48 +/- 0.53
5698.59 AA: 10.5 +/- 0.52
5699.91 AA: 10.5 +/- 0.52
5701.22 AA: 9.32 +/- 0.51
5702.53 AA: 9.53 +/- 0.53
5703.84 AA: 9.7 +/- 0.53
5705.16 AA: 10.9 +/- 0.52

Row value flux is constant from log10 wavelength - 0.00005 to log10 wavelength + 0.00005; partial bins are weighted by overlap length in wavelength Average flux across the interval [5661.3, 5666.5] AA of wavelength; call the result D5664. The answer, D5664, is 10.1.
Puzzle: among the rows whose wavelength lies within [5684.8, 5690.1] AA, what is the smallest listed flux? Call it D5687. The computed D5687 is 9.86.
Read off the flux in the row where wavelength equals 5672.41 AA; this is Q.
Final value 10.9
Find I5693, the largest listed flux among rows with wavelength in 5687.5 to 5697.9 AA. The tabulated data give 10.4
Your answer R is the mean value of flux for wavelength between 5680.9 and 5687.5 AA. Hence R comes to 10.4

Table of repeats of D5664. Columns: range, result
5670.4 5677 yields 10.4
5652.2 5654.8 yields 9.52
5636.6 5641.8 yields 9.87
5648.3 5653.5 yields 10.3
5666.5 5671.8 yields 10.1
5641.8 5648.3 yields 10.5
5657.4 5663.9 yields 9.68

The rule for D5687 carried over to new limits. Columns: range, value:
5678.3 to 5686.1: 9.76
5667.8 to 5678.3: 9.79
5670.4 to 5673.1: 10.4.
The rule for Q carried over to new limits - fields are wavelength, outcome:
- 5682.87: 9.8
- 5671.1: 10.4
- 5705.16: 10.9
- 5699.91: 10.5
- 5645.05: 10.7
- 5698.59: 10.5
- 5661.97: 10.2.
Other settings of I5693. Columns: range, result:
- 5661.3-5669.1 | 10.5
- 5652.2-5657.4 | 10.9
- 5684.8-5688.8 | 11.2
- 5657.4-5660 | 9.14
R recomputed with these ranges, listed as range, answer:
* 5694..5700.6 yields 10.2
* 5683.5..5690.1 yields 10.2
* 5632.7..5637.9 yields 9.95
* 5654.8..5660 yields 9.75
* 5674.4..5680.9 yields 10.3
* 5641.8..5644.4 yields 10.1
